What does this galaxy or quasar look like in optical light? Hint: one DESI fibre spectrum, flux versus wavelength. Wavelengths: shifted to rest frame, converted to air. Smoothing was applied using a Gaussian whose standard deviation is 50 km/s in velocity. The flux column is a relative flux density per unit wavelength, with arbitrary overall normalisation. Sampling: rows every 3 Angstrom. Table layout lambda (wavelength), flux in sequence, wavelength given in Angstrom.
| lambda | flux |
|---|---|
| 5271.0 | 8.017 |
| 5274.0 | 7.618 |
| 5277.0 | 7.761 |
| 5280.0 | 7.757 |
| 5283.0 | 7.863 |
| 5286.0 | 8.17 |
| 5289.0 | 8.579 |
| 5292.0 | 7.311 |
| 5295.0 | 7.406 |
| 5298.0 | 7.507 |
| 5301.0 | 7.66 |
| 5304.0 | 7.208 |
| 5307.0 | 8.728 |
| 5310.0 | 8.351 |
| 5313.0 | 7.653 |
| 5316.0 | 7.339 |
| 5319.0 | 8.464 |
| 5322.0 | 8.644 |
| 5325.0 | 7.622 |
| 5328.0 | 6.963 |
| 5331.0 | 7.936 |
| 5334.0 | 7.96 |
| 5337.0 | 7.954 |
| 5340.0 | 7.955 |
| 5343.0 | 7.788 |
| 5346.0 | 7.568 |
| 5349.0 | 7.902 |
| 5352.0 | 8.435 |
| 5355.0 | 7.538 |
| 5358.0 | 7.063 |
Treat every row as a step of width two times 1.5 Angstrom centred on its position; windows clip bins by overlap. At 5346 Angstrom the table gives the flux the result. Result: 7.568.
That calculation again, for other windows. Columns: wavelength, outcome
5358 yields 7.063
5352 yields 8.435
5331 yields 7.936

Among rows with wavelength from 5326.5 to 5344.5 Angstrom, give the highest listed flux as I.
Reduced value 7.96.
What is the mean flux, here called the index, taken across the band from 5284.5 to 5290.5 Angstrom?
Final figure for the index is 8.37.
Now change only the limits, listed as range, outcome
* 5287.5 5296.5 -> 7.77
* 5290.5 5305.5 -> 7.42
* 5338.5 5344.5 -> 7.87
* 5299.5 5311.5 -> 7.99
